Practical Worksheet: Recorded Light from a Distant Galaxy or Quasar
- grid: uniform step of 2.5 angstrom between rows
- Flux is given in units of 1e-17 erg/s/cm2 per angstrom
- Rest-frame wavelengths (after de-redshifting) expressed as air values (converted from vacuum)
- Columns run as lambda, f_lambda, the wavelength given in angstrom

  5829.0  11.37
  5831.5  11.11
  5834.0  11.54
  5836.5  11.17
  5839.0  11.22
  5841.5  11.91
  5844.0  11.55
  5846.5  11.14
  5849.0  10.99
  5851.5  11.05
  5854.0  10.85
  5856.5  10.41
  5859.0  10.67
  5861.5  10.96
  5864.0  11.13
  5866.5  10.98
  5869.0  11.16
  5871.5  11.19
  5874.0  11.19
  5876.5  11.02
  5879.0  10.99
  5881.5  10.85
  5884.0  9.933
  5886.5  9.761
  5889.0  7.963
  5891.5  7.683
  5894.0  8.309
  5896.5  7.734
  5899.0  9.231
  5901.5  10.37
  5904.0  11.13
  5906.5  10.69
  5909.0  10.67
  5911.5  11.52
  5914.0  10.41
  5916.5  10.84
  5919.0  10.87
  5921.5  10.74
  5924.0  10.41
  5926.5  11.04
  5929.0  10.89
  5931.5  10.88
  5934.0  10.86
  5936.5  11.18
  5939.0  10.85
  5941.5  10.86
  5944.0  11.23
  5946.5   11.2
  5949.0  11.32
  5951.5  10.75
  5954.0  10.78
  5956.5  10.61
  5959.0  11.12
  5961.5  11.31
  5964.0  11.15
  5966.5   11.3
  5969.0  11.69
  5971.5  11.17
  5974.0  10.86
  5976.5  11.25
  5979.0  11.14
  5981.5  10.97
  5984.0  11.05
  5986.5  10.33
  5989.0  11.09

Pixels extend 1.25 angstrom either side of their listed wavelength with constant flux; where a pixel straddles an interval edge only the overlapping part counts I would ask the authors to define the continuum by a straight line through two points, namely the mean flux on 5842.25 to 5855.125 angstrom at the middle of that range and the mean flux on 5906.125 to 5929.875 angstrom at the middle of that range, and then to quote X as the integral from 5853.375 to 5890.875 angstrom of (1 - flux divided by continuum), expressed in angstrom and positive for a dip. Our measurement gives 1.7 angstrom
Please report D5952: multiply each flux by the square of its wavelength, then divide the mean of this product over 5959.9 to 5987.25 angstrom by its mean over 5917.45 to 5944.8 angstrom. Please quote 1.04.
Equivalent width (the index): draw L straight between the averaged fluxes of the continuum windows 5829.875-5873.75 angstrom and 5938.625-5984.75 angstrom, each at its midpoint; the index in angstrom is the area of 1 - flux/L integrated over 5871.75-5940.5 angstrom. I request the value 4.9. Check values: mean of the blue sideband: 11.1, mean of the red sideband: 11.1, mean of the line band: 10.3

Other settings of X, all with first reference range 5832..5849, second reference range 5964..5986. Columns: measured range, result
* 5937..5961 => 0.4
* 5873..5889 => 1.3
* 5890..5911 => 3.2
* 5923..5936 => 0.4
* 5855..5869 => 0.6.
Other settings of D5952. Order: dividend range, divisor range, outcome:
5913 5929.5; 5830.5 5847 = 0.97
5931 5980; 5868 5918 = 1.12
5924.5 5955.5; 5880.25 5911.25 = 1.16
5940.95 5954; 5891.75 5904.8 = 1.23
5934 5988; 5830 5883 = 1.03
